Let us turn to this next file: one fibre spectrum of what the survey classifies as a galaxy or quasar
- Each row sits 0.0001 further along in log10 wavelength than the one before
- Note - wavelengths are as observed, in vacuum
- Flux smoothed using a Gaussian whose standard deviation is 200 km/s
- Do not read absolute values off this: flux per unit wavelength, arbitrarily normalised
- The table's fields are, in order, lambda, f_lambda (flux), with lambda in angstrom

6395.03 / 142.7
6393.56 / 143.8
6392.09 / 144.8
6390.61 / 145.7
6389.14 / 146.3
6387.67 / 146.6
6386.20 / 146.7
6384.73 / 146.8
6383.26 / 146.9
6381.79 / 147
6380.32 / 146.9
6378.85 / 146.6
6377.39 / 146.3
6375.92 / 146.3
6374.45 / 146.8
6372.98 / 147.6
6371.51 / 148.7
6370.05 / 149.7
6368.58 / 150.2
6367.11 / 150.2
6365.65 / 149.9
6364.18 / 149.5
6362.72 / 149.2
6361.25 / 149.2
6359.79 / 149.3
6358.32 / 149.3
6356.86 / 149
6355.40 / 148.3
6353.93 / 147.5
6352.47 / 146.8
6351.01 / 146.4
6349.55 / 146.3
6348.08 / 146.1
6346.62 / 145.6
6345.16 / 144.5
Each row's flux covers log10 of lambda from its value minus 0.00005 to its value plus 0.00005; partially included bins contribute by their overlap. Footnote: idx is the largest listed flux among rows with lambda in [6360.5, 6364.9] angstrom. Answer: 149.5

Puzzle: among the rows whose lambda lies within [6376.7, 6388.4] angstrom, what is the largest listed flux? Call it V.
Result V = 147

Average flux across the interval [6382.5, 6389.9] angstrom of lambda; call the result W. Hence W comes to 147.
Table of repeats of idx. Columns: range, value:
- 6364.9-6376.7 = 150.2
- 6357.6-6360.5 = 149.3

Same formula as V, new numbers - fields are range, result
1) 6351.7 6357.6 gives 149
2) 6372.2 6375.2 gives 147.6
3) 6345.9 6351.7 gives 146.4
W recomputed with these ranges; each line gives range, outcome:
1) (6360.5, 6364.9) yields 149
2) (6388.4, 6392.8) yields 145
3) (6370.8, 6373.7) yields 148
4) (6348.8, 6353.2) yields 146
